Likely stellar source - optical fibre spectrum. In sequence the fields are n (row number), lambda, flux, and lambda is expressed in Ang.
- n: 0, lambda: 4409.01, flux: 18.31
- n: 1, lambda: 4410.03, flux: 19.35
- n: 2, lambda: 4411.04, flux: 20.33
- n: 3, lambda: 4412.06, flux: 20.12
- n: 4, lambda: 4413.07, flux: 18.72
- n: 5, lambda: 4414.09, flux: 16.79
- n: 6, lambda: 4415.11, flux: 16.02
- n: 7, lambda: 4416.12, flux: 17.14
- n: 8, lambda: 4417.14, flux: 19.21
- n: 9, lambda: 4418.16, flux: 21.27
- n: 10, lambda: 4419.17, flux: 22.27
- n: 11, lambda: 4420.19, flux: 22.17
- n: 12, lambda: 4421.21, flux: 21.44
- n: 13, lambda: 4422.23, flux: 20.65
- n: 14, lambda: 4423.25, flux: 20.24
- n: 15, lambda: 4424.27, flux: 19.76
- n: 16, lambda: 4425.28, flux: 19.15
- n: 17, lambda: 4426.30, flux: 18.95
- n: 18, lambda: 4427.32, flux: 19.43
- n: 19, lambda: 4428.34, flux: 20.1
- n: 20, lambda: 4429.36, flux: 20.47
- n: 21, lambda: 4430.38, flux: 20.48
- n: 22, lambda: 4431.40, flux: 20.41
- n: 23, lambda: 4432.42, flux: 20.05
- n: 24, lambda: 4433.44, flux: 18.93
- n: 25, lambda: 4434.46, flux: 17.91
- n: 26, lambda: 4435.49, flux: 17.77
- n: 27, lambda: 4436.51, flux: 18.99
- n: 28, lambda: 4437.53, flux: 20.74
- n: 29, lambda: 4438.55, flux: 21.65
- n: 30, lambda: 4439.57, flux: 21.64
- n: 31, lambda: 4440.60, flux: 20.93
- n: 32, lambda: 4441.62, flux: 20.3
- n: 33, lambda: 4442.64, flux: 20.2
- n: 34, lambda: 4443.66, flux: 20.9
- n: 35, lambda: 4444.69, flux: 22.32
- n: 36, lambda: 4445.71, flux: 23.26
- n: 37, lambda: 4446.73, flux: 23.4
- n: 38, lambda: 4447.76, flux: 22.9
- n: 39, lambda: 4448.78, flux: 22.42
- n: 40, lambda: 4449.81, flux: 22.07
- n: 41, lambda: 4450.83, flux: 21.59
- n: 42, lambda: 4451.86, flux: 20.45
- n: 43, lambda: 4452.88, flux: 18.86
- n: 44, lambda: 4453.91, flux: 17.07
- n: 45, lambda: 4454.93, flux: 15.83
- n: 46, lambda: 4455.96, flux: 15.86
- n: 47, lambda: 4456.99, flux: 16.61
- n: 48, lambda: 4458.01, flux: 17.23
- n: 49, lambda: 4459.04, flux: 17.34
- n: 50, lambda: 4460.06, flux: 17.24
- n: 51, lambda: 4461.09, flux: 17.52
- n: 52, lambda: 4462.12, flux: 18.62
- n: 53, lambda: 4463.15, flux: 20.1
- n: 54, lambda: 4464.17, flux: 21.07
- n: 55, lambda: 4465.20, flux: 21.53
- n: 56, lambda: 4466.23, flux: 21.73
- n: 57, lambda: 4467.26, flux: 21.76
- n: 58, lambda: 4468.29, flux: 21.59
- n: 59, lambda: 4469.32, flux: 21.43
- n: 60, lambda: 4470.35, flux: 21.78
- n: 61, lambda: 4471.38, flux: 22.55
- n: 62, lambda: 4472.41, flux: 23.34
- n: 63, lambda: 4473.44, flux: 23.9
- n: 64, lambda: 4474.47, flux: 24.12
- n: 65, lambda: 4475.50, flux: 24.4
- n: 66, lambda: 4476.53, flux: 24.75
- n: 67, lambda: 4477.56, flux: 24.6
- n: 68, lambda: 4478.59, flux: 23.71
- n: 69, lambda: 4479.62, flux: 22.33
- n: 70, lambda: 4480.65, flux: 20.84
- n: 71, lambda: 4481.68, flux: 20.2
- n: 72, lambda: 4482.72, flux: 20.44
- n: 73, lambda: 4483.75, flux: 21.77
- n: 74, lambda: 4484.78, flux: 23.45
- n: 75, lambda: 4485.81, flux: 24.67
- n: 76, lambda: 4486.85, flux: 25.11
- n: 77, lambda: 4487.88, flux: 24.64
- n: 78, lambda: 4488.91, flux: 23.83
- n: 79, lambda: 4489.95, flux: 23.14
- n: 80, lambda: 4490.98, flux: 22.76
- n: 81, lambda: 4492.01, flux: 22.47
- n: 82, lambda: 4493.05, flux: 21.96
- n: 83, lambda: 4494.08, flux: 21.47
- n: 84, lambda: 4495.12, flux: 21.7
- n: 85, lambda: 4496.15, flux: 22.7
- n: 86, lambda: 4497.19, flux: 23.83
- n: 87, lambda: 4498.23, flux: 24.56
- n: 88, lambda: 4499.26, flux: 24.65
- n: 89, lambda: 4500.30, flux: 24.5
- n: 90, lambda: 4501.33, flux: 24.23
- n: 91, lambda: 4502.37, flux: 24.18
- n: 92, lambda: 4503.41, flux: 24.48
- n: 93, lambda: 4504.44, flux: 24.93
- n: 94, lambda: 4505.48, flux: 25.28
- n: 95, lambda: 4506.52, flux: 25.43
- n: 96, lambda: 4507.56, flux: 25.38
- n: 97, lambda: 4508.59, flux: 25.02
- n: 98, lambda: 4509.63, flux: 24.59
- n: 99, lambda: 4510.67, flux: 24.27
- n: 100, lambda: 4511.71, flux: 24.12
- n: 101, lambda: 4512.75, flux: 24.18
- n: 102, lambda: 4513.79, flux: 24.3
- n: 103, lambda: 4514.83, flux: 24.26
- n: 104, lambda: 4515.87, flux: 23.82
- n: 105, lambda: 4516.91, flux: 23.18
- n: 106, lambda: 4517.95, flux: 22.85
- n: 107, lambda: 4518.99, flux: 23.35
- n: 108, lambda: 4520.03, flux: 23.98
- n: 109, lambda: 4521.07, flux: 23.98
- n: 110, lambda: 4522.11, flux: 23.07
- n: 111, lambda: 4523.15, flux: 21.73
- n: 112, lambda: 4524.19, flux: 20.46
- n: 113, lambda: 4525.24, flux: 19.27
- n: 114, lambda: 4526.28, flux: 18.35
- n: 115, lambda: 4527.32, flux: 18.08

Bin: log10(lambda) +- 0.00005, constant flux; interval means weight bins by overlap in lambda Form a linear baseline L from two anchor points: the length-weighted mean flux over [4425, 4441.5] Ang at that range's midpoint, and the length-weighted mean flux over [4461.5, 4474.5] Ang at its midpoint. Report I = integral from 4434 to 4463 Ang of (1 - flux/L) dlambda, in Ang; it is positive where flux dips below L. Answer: 1.3 Ang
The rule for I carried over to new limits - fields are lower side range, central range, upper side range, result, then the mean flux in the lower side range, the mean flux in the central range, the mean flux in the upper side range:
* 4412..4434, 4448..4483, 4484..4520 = 1.97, 19.7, 20.8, 23.9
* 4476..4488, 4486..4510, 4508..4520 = -0.46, 23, 24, 24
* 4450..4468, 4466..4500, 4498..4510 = -1.44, 18.9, 22.9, 24.8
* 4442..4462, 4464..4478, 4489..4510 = -0.96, 19.6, 22.8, 23.9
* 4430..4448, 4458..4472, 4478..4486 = 0.86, 20.7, 20.2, 22.1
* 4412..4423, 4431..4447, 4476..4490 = 0.17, 19.6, 20.6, 23.1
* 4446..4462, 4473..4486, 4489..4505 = -0.77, 19.1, 23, 23.5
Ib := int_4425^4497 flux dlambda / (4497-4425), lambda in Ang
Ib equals 21.1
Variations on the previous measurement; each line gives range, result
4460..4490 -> 22.3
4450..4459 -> 18.1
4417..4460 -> 20.1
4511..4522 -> 23.8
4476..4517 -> 23.7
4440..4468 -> 20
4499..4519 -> 24.4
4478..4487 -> 22.4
